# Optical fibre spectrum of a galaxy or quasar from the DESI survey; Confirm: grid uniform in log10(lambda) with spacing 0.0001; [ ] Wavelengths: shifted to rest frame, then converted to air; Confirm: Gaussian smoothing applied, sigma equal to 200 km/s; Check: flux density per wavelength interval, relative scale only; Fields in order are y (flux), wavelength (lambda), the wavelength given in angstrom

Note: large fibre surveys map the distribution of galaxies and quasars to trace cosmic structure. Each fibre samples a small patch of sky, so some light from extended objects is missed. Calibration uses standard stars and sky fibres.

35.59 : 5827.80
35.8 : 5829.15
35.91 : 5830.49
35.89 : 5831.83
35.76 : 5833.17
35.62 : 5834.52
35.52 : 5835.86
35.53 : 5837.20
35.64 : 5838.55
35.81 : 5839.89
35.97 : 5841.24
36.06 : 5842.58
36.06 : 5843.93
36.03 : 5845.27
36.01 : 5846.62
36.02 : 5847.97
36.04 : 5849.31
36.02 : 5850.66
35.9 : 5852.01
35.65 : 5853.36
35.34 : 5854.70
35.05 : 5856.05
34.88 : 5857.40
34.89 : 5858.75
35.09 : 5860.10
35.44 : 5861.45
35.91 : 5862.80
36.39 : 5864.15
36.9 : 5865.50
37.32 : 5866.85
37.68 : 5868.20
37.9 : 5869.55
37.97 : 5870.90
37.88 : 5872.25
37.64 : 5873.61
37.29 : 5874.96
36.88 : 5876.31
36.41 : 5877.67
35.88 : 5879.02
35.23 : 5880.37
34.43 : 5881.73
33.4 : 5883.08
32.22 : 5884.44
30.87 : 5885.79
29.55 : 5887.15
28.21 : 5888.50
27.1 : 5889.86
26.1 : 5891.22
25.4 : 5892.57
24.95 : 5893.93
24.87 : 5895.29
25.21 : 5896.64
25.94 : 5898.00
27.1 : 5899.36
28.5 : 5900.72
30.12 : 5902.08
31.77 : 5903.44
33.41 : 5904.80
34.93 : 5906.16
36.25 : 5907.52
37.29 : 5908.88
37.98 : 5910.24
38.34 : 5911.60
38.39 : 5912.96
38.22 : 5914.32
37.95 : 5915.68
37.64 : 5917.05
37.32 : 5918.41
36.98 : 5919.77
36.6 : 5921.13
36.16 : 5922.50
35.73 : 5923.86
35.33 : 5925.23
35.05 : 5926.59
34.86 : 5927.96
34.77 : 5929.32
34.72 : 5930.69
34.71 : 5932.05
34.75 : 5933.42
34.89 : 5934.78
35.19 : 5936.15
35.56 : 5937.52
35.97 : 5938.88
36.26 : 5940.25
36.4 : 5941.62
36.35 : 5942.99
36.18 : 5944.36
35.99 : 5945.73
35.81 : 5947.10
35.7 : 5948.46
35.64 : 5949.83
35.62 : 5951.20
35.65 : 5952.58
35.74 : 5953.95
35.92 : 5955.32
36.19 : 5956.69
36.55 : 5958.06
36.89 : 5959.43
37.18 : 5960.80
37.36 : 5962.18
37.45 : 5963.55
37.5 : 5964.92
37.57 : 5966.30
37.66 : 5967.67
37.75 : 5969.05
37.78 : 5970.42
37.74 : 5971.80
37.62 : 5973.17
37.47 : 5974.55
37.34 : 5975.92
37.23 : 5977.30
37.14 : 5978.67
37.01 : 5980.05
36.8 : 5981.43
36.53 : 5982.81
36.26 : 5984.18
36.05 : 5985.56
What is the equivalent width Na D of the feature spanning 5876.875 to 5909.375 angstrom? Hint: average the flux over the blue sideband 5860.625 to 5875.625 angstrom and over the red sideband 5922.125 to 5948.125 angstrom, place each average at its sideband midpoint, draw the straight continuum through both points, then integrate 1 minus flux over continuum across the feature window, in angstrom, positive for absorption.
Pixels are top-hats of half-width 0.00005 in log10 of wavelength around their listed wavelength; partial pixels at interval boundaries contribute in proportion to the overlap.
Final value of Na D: 5.2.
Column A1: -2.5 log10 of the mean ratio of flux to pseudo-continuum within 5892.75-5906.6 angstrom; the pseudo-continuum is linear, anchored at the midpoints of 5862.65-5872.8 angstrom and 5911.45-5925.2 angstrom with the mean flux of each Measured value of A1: 0.293 mag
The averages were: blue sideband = 37.3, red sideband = 37.2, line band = 28.4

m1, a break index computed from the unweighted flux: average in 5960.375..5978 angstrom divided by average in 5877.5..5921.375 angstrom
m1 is 1.15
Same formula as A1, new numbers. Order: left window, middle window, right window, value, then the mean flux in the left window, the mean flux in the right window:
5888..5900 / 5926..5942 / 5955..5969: -0.09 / 26.1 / 37.1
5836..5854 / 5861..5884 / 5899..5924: -0.02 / 35.9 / 35.4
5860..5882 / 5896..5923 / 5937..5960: 0.06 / 36.7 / 36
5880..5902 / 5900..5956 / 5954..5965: -0.08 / 28.6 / 36.8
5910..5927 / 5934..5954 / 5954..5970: 0.04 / 37.1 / 37.1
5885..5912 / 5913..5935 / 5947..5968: -0.10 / 30.1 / 36.5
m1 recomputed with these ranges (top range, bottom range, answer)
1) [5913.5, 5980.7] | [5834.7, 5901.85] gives 1.08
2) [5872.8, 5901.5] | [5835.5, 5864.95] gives 0.86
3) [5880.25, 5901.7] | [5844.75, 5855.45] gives 0.80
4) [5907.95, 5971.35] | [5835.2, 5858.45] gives 1.02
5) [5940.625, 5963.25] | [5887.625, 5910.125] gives 1.23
